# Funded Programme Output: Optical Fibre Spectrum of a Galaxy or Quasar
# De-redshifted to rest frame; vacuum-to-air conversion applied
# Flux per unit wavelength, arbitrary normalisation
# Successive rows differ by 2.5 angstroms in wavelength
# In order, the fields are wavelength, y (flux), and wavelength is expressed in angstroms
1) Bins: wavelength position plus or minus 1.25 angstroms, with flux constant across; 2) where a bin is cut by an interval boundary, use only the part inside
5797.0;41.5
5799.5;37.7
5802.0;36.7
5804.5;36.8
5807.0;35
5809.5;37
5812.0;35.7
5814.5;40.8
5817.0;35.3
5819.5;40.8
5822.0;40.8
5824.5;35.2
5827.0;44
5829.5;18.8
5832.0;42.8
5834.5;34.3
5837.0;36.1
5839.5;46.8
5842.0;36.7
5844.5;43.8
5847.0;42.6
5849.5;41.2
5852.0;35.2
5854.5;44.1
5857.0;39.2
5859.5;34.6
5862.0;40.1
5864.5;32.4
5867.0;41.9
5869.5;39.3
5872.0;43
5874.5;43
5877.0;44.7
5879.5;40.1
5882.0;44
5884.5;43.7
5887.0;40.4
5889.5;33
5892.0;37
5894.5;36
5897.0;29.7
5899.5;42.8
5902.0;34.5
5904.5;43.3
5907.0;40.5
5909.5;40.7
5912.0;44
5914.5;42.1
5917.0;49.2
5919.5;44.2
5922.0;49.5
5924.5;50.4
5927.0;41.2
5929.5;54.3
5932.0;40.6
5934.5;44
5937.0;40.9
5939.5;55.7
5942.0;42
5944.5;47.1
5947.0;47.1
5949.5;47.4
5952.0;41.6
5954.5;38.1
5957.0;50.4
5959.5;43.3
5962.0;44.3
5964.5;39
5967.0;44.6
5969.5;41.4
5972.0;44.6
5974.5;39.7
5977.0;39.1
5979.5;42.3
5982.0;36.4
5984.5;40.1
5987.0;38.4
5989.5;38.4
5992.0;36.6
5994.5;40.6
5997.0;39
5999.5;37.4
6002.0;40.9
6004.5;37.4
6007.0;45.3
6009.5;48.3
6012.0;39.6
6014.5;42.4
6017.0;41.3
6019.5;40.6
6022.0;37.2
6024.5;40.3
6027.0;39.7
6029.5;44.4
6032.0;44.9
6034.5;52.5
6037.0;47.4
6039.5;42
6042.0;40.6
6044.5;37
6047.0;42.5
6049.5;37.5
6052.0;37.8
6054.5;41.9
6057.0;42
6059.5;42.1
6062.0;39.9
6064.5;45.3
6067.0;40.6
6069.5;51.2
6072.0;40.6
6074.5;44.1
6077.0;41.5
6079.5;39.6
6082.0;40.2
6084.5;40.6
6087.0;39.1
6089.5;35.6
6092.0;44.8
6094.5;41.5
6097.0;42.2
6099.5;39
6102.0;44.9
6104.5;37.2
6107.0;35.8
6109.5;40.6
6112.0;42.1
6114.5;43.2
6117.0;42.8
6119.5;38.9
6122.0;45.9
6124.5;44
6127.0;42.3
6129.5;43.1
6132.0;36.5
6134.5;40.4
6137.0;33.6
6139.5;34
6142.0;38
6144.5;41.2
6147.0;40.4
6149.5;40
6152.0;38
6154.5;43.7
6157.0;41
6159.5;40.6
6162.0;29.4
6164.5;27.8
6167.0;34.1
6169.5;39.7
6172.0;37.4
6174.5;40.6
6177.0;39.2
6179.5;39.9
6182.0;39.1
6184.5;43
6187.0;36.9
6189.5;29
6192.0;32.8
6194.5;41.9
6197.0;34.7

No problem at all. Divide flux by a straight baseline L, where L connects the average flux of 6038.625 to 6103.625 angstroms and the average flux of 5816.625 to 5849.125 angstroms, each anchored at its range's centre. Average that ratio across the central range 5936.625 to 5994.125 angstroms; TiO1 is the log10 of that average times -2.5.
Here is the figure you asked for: -0.07 mag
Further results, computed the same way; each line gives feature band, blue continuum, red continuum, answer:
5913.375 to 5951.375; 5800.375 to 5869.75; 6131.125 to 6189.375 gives -0.214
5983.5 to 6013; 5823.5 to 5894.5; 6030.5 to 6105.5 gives 0.022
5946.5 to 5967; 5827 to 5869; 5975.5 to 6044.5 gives -0.093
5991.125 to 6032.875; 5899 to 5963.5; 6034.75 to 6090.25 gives 0.046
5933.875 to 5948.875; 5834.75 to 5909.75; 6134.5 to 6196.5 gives -0.182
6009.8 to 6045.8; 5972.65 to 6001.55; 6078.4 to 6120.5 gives -0.072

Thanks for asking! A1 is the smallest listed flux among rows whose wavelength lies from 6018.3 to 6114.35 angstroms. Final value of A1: 35.6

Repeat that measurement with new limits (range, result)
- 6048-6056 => 37.5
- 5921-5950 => 40.6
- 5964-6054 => 36.4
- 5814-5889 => 18.8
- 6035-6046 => 37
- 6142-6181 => 27.8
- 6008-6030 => 37.2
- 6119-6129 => 38.9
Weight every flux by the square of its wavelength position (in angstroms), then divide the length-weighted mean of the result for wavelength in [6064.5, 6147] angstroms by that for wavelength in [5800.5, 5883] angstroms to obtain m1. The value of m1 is 1.1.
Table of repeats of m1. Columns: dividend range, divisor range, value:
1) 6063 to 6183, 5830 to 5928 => 1.07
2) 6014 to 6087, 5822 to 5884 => 1.14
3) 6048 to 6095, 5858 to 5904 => 1.13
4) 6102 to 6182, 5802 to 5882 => 1.11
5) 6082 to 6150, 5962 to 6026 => 1.04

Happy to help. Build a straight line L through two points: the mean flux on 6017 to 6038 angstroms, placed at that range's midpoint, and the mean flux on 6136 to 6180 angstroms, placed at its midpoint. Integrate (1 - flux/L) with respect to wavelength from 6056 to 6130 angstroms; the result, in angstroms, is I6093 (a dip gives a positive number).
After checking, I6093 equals -2.3 angstroms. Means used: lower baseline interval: 43.2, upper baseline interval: 37.7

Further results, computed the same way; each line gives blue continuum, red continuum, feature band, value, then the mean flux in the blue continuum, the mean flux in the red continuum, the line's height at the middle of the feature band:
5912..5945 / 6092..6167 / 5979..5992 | 1.6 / 46.1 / 39.6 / 44.3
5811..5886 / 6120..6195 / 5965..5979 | -1.0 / 39.4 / 38.4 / 39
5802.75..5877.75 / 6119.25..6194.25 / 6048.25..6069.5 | -1.7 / 38.7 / 38.4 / 38.5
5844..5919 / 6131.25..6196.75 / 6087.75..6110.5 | -1.2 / 40.2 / 37.6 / 38.2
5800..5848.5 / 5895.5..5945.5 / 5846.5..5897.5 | 1.7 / 37.9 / 43.8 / 40.8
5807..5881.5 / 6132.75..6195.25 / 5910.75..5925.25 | -2.9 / 39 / 37.6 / 38.7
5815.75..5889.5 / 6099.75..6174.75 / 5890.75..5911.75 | 0.5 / 39.4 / 39.2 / 39.3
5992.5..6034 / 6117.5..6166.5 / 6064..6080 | -1.2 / 41.3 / 38.9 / 40.2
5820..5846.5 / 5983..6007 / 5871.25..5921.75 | -3.2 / 38.1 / 39.1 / 38.5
